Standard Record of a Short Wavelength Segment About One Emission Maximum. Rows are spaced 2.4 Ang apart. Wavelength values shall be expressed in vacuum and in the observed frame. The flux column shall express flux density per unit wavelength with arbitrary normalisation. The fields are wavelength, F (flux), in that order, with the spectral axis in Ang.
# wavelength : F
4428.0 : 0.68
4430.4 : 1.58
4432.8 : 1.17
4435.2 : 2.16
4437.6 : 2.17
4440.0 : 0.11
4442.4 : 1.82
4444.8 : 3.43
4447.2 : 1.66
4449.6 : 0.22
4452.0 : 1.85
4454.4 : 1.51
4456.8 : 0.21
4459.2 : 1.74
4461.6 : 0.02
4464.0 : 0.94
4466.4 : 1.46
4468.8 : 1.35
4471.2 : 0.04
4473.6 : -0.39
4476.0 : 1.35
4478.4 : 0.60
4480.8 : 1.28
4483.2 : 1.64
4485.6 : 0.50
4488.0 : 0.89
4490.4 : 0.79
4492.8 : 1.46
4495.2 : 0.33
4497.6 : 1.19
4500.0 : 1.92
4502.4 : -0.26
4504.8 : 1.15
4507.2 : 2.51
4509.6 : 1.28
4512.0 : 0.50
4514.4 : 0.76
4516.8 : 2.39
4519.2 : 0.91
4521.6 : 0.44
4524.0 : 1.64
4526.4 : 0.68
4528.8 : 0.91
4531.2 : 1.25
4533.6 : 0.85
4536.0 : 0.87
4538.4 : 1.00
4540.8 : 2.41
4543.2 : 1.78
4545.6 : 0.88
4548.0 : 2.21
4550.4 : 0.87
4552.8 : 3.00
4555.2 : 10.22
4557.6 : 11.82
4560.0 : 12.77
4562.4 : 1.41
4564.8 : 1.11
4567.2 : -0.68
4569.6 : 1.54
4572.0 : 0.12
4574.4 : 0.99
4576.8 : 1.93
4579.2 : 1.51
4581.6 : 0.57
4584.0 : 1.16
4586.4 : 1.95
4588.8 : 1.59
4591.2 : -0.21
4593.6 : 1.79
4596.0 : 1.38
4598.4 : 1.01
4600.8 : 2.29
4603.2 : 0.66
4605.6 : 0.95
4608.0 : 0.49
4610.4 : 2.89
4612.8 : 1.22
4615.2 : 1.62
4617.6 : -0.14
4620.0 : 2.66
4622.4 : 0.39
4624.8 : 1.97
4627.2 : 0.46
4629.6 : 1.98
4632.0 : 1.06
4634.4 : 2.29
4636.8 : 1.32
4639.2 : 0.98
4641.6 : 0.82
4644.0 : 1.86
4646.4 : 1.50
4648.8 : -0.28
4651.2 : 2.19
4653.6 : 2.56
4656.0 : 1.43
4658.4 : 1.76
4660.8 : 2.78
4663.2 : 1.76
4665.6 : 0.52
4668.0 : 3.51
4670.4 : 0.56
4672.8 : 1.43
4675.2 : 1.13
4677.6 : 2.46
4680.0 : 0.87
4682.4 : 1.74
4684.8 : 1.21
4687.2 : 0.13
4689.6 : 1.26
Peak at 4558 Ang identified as [O II] 3727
